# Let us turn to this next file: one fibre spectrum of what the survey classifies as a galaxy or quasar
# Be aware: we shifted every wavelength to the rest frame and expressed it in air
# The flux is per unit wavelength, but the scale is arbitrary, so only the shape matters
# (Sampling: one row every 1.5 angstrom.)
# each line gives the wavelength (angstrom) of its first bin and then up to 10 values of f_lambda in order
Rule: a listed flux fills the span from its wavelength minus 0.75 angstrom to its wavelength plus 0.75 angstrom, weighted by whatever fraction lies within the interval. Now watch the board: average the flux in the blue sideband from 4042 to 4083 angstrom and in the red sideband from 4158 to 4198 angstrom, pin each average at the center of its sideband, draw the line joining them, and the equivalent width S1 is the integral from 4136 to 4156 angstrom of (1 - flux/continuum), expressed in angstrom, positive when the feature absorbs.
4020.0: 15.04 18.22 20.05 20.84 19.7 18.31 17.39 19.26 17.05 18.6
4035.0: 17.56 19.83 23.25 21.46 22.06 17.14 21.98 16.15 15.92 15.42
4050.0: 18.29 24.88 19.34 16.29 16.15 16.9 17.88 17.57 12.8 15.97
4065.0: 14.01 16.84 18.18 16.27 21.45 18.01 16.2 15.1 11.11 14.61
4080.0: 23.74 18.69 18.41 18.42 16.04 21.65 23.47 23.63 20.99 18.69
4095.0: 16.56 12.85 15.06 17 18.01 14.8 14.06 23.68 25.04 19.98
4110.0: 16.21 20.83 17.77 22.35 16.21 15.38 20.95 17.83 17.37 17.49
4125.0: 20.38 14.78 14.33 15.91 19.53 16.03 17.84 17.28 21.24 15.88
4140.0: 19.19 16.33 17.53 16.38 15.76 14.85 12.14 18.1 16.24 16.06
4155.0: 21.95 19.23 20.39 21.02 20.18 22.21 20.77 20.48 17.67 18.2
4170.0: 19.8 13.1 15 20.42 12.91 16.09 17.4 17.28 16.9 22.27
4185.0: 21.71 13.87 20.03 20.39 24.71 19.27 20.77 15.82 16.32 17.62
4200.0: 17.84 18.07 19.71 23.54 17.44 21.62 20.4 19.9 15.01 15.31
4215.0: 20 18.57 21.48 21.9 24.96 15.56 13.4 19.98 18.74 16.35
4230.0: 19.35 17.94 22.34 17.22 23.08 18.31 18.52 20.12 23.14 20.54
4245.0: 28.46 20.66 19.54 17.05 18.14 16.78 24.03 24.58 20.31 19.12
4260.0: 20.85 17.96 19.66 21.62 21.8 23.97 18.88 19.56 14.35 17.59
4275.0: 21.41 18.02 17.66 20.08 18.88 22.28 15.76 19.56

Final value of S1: 1.3 angstrom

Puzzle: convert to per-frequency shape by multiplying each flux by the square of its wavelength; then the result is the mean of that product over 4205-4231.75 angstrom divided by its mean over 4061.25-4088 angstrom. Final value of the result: 1.18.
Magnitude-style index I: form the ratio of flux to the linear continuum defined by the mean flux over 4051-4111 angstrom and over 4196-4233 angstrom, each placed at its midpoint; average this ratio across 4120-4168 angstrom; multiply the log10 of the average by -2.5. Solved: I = 0.03 mag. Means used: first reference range 17.9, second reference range 18.8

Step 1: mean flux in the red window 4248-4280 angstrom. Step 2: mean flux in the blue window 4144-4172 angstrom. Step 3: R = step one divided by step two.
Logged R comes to 1.08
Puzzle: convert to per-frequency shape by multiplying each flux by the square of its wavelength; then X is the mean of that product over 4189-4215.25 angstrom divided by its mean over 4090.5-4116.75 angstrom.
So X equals 1.1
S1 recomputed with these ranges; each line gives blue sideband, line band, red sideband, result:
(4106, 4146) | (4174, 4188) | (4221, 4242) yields 0.6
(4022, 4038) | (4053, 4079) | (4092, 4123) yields 3.2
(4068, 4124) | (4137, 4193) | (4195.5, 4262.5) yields 2.2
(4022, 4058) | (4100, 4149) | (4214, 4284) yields 3.9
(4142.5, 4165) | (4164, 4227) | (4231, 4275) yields 1.5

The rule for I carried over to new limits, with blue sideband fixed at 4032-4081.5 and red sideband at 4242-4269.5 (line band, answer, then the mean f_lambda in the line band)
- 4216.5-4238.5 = 0.062 mag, 19.3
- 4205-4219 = 0.066 mag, 19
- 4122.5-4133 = 0.119 mag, 17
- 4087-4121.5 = -0.014 mag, 18.8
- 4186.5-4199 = 0.046 mag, 19.1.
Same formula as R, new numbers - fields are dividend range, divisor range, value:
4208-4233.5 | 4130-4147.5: 1.09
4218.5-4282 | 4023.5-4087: 1.10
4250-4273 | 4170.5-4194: 1.10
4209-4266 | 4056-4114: 1.11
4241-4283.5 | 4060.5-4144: 1.14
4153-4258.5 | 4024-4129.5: 1.06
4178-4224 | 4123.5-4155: 1.13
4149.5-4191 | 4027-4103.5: 1.03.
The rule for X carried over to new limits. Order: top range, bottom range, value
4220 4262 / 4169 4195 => 1.12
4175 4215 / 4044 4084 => 1.15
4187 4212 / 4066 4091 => 1.12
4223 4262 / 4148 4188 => 1.13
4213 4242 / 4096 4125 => 1.12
